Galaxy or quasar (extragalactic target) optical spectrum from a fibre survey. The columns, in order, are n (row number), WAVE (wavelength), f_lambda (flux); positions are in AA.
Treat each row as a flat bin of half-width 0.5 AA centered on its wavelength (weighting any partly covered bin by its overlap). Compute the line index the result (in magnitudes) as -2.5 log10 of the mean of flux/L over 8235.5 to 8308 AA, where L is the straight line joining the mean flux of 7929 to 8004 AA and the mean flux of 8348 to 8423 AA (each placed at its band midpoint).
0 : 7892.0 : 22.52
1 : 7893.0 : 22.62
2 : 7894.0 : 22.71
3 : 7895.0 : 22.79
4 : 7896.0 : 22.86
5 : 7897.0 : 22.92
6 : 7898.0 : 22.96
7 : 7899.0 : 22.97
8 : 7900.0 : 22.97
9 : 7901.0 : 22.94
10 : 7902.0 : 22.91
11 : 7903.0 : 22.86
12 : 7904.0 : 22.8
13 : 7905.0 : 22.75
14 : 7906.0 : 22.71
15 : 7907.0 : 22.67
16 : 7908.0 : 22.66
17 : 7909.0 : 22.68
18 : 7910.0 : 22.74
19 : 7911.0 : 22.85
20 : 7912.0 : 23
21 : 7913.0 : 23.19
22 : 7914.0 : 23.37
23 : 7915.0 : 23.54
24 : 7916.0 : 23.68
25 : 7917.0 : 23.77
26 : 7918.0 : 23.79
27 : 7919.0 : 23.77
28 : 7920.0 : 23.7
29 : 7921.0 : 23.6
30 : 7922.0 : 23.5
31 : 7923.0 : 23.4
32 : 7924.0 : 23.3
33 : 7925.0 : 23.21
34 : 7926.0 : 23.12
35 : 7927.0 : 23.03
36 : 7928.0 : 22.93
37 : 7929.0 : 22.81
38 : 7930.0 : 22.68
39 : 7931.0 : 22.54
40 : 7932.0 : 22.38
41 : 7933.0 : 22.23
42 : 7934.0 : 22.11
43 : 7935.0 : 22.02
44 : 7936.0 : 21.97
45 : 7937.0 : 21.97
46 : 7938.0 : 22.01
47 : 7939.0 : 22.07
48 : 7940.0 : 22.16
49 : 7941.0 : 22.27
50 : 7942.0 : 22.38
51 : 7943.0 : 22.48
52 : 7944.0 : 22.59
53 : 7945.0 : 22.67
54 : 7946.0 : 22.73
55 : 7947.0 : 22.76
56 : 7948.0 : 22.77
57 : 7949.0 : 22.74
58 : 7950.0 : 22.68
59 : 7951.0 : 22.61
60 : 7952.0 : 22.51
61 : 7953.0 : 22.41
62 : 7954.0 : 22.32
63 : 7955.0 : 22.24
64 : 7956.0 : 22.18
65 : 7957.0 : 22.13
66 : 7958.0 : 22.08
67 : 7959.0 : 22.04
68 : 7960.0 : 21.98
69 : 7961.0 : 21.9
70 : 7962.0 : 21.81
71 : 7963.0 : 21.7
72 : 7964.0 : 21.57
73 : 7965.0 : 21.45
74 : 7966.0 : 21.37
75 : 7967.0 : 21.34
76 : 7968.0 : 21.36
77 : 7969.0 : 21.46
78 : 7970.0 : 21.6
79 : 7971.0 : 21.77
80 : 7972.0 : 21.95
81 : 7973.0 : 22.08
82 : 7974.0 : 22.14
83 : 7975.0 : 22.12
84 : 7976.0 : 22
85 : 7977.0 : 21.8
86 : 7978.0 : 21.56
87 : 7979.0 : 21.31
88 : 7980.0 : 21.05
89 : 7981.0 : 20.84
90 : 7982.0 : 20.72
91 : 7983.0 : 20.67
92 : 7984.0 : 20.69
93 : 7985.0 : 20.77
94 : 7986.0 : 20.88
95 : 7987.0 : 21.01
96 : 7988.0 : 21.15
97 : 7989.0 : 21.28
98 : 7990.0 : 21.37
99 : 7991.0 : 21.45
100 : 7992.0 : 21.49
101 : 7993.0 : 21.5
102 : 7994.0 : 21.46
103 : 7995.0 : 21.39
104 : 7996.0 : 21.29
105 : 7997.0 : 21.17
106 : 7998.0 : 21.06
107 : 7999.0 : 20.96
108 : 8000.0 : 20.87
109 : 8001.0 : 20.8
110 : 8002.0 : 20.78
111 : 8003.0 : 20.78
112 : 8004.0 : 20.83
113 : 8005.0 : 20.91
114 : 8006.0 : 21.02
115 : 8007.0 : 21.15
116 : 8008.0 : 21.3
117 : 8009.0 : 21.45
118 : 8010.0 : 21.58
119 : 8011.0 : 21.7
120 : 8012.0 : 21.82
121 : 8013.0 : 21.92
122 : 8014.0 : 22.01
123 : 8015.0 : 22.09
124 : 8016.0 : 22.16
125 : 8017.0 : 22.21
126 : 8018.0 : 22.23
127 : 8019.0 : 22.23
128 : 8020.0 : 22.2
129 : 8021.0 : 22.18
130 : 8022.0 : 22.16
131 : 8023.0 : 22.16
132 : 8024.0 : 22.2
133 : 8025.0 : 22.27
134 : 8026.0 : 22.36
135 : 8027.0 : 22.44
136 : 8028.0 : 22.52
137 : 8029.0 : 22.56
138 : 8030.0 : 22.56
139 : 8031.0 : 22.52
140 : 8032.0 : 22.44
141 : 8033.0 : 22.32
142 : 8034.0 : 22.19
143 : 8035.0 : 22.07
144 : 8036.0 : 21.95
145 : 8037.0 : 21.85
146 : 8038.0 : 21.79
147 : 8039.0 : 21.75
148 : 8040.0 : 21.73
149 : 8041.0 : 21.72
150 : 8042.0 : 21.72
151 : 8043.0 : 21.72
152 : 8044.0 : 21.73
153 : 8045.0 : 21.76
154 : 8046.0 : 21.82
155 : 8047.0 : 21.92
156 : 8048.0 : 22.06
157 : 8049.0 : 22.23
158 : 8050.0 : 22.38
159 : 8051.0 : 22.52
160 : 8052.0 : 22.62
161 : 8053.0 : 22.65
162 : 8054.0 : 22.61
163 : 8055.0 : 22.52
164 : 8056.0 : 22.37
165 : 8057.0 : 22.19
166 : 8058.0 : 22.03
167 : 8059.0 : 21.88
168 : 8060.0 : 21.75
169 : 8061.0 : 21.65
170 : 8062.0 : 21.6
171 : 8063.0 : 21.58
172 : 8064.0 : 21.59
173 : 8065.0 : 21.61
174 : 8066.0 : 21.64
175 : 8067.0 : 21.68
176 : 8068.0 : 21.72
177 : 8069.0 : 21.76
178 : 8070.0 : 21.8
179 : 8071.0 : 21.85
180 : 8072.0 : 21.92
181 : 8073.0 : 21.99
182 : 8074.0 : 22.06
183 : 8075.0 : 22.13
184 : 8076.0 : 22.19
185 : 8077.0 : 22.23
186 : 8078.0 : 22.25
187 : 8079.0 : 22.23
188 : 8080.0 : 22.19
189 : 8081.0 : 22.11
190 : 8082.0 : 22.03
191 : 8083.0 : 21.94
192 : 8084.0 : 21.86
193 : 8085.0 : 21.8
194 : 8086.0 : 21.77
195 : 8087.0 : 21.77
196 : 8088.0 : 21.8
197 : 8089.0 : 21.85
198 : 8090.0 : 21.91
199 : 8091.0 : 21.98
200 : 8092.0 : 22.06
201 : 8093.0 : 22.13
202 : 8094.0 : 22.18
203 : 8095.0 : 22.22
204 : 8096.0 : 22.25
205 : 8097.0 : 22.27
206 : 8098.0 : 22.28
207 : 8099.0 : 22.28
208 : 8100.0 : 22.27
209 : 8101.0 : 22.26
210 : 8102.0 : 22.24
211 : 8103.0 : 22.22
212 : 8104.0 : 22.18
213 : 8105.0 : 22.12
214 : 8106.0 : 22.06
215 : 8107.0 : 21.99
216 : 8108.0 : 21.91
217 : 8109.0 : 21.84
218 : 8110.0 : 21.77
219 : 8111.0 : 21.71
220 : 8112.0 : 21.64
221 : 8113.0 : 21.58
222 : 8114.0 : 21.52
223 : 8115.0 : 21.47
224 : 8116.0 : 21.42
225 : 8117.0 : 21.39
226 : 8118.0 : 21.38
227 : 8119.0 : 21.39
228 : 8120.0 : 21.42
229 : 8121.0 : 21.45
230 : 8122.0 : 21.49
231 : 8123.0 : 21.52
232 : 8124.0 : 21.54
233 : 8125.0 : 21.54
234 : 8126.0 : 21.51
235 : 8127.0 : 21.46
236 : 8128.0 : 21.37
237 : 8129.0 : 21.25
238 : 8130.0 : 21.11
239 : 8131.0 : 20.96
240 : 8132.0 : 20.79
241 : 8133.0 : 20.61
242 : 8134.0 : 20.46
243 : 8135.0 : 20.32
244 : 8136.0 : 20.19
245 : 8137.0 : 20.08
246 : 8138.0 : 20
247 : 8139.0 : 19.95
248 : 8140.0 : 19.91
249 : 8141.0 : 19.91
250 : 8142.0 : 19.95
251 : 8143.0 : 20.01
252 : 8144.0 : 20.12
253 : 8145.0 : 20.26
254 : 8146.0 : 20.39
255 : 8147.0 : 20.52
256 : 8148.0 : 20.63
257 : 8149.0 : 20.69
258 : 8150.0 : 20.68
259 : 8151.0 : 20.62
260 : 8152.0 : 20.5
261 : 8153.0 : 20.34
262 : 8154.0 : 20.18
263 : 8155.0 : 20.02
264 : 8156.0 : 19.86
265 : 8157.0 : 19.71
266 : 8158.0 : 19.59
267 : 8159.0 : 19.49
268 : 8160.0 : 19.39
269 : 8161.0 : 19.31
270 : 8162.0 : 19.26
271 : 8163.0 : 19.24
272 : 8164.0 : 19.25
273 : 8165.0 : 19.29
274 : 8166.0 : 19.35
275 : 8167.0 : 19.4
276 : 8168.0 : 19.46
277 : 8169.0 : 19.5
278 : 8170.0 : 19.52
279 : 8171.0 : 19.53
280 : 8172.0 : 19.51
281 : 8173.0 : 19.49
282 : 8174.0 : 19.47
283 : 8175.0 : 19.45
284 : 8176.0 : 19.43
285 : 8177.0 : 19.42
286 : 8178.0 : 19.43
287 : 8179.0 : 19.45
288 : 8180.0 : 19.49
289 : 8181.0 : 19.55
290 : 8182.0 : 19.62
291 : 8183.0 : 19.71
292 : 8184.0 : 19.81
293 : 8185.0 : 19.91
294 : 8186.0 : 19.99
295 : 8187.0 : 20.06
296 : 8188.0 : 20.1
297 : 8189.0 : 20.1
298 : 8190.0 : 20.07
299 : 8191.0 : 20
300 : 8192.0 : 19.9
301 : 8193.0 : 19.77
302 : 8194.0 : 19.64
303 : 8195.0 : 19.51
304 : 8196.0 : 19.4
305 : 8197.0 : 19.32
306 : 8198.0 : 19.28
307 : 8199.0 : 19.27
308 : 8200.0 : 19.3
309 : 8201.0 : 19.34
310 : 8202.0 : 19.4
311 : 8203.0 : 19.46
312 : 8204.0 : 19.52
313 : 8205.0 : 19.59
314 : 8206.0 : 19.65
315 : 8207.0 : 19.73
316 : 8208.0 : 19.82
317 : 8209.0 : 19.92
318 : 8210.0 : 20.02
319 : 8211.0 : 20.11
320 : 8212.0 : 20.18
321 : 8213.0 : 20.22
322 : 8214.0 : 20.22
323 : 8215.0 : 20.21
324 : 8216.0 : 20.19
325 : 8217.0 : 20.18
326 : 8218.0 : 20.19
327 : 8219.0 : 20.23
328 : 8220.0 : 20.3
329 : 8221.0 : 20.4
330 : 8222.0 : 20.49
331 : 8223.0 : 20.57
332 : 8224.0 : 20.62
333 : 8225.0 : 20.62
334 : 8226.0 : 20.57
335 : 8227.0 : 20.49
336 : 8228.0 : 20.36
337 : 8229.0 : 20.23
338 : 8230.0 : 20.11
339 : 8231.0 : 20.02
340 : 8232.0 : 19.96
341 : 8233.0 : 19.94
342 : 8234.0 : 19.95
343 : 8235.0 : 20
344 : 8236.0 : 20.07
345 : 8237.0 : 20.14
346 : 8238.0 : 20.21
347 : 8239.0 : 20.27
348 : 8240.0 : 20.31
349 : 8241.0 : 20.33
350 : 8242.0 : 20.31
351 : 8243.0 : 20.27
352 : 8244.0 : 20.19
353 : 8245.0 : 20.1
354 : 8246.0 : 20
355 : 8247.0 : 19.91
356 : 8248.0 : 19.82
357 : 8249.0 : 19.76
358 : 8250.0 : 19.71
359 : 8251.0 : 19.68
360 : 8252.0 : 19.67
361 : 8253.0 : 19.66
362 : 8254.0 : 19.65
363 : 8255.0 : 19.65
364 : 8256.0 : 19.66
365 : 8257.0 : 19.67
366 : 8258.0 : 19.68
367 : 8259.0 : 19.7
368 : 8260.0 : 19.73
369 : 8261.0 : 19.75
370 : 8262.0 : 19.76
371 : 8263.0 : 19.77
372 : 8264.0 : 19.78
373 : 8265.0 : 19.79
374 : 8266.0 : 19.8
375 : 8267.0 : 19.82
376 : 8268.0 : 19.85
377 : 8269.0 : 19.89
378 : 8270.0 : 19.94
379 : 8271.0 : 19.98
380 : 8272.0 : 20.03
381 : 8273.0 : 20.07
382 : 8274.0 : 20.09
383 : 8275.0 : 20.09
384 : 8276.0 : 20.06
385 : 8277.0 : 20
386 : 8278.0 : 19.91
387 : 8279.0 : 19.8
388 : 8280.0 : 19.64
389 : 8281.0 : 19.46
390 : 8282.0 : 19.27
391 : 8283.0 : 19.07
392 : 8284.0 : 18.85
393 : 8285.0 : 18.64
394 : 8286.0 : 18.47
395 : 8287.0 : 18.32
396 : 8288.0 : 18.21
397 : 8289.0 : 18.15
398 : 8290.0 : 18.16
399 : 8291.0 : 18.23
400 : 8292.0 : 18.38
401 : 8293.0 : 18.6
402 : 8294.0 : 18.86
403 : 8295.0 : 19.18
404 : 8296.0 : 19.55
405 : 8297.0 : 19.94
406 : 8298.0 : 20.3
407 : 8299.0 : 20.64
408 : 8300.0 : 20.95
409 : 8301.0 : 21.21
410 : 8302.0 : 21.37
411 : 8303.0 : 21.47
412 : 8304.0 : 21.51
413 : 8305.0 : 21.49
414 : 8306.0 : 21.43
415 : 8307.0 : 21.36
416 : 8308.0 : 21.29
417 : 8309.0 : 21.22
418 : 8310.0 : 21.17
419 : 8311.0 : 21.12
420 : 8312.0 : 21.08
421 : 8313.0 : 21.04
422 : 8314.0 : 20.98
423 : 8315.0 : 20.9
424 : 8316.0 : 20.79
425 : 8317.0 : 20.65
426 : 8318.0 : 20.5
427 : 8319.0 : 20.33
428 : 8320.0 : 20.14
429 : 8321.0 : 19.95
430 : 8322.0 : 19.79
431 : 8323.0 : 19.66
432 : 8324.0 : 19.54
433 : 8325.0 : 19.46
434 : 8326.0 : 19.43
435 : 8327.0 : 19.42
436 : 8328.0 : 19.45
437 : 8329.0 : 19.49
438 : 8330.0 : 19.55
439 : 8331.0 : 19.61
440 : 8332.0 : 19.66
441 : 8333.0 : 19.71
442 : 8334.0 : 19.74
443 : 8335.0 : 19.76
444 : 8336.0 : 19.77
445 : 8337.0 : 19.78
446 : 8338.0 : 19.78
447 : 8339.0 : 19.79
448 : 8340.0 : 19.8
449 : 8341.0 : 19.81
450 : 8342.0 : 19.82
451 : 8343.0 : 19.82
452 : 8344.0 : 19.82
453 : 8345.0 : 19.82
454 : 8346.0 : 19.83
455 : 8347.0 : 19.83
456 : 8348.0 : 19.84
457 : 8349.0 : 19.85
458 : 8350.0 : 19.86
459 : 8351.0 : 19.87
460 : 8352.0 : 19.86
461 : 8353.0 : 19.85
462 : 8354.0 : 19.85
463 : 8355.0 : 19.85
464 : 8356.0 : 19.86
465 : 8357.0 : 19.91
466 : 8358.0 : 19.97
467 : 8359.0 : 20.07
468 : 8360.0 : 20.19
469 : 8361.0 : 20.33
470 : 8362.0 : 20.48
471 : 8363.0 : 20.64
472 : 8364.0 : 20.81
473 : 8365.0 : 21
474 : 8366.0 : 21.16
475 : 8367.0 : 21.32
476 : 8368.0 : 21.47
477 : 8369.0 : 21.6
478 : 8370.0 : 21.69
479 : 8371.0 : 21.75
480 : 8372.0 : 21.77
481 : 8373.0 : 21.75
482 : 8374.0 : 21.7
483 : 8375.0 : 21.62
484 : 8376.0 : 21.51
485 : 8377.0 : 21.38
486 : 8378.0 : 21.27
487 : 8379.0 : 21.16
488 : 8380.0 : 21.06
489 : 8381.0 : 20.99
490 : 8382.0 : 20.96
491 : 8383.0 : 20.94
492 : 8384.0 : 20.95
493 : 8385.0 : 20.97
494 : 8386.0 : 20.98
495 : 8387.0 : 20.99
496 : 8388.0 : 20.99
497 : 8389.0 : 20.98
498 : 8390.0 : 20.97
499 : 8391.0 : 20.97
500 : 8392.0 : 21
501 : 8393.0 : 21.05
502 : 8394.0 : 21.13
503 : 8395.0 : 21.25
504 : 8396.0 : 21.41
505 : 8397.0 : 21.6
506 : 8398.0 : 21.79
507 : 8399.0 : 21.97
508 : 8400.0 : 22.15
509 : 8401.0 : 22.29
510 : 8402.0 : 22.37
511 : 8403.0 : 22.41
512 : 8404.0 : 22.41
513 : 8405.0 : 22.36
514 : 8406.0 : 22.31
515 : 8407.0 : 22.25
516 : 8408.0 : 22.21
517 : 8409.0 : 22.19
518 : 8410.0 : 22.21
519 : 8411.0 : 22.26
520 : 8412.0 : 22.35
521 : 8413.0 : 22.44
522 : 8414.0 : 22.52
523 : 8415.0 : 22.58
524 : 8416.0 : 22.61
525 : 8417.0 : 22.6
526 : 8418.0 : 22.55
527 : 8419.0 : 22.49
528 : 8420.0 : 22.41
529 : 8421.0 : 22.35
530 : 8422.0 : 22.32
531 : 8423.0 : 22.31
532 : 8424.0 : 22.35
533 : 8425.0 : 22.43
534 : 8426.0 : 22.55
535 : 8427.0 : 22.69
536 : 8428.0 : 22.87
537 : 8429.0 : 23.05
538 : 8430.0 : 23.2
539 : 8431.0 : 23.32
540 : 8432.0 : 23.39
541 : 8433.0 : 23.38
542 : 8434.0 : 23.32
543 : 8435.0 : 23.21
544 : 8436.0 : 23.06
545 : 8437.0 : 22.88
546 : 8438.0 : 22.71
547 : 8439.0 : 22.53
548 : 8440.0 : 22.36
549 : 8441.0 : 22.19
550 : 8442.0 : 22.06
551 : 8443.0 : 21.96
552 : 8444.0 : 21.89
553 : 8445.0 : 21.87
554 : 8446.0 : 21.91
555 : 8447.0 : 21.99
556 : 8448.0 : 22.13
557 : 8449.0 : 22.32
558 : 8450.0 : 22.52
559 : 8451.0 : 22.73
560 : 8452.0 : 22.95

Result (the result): 0.09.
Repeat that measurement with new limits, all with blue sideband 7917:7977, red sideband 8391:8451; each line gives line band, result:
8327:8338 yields 0.14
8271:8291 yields 0.16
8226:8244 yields 0.11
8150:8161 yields 0.12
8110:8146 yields 0.07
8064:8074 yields 0.03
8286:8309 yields 0.12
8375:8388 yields 0.06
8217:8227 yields 0.10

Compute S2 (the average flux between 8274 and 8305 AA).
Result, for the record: 19.6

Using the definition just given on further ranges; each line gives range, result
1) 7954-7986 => 21.6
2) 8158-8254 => 19.8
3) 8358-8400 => 21.2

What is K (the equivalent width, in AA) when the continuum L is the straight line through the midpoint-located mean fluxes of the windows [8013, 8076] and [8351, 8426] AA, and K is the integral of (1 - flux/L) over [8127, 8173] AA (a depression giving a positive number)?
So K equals 3.82 AA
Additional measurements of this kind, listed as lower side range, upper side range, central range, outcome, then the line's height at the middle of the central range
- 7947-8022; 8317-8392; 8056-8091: -0.9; 21.3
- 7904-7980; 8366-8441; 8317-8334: 1.8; 22.1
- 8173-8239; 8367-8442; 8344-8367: 1.5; 21.5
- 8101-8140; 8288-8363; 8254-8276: 0.6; 20.4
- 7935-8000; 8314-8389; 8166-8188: 1.5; 21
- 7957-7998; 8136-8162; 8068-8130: -4.2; 20.5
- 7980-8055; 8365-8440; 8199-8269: 6.1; 21.9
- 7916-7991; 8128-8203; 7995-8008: 0.4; 21.6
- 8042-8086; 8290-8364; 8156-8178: 1.9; 21.3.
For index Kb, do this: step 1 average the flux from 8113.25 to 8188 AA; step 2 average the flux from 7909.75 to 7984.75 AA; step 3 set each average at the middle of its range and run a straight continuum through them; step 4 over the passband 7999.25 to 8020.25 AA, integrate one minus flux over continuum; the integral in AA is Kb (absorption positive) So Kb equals 0.2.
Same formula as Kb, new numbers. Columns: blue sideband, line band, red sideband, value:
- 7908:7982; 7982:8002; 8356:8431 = 1.1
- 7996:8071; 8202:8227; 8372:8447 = 2.1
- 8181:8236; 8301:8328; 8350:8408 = 0.1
